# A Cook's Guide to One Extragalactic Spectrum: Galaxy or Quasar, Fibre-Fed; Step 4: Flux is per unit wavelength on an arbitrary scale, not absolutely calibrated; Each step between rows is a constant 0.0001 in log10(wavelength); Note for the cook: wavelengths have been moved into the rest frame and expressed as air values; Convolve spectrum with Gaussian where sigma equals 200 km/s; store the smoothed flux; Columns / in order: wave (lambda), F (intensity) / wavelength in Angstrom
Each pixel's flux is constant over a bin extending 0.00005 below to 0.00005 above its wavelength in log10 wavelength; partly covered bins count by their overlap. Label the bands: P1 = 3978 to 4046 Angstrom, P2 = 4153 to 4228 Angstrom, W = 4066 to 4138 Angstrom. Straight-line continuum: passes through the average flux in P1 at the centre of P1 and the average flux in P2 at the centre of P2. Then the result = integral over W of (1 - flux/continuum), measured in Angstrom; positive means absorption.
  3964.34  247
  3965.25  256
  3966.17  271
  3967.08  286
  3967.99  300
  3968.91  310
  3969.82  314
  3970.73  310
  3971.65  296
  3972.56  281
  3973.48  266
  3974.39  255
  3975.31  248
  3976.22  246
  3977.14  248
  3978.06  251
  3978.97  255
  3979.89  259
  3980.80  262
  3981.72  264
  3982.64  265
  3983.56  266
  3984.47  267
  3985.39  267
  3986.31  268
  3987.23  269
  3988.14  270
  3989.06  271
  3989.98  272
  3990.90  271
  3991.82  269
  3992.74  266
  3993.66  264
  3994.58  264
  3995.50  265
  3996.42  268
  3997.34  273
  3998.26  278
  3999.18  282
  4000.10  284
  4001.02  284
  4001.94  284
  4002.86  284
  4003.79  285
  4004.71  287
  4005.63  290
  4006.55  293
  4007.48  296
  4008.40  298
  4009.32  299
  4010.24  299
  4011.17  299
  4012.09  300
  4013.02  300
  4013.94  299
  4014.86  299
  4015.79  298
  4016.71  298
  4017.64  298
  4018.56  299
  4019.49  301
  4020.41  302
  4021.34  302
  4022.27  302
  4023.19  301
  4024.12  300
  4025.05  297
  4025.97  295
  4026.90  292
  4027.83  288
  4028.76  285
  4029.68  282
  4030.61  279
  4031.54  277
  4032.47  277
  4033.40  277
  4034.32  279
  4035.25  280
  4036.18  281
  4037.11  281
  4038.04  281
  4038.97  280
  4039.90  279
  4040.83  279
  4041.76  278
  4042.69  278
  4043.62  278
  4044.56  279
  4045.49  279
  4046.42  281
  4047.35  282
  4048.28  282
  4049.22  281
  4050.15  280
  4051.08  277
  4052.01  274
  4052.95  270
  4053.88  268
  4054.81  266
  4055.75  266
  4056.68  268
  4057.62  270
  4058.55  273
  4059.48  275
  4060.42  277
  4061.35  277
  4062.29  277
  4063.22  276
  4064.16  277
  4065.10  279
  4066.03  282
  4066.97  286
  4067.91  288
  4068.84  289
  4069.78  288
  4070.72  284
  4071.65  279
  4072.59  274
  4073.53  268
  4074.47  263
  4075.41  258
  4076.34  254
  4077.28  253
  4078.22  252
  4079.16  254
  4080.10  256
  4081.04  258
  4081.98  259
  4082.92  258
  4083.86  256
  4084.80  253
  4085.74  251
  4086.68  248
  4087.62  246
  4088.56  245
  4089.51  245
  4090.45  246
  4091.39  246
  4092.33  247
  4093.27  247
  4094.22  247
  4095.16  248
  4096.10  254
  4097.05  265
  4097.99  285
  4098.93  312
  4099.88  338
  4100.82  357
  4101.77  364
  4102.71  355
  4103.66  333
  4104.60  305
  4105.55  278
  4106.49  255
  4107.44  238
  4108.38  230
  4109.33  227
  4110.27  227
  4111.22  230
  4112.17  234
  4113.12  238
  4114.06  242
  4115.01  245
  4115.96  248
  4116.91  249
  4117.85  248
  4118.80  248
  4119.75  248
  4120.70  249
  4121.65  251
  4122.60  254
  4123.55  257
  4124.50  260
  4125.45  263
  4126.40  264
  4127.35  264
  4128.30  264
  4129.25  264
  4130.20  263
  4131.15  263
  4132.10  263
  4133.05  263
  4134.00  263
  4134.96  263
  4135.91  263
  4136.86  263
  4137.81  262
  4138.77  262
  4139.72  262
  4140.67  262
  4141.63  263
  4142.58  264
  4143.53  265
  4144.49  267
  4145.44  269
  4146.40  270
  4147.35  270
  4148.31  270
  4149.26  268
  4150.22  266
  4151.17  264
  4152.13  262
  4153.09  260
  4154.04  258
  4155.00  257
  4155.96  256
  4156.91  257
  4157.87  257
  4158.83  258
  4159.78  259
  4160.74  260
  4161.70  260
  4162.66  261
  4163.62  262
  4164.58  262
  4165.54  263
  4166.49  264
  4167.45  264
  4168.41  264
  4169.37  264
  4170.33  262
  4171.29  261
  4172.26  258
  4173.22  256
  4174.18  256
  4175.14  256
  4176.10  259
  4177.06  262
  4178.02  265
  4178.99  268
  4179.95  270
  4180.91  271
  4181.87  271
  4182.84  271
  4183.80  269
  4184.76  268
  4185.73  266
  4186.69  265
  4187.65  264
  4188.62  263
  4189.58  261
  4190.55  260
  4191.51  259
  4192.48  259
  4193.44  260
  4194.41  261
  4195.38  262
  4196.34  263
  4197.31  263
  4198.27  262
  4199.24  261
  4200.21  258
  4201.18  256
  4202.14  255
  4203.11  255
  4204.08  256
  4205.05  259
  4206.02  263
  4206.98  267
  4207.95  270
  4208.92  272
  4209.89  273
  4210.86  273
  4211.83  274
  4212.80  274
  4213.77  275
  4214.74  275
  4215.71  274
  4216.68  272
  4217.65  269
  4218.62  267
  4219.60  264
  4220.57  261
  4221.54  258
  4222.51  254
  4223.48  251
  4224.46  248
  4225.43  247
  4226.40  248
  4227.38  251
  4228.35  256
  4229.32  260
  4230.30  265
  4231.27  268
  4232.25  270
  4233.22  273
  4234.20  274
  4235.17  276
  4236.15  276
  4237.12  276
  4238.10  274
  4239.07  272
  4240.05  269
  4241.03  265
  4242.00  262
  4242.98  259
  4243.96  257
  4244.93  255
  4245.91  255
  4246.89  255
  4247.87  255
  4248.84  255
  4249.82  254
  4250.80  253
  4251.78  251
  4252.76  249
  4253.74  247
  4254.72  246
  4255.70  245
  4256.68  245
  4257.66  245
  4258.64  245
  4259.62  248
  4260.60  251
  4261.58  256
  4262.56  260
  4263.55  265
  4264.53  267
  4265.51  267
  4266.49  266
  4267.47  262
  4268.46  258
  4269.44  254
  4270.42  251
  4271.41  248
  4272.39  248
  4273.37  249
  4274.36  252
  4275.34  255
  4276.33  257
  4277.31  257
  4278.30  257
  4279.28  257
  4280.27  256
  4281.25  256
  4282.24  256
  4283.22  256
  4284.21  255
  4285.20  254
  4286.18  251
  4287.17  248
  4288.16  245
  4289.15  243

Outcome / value 2.17 Angstrom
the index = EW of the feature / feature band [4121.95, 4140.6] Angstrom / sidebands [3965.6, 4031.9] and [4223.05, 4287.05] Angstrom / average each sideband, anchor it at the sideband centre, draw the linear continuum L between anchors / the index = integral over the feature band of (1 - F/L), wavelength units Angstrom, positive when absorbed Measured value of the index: 0.50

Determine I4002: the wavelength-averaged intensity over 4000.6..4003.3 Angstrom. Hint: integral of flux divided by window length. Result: 284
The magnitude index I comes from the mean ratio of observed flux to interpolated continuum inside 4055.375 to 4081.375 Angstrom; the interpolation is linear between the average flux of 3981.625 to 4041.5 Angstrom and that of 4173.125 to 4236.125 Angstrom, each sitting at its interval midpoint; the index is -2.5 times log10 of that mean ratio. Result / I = 0.025 mag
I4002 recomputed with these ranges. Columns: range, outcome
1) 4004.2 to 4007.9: 291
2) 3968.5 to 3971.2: 312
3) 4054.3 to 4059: 269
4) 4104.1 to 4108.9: 262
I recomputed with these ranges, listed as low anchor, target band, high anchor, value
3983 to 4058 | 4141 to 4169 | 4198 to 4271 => 0.024 mag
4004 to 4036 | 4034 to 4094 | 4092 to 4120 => 0.045 mag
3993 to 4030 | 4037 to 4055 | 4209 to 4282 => 0.031 mag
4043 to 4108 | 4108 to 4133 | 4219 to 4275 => 0.081 mag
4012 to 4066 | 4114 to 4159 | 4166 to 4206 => 0.038 mag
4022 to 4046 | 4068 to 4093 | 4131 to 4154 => 0.066 mag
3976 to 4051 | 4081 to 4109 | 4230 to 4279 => 0.004 mag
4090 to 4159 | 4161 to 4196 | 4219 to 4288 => -0.007 mag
